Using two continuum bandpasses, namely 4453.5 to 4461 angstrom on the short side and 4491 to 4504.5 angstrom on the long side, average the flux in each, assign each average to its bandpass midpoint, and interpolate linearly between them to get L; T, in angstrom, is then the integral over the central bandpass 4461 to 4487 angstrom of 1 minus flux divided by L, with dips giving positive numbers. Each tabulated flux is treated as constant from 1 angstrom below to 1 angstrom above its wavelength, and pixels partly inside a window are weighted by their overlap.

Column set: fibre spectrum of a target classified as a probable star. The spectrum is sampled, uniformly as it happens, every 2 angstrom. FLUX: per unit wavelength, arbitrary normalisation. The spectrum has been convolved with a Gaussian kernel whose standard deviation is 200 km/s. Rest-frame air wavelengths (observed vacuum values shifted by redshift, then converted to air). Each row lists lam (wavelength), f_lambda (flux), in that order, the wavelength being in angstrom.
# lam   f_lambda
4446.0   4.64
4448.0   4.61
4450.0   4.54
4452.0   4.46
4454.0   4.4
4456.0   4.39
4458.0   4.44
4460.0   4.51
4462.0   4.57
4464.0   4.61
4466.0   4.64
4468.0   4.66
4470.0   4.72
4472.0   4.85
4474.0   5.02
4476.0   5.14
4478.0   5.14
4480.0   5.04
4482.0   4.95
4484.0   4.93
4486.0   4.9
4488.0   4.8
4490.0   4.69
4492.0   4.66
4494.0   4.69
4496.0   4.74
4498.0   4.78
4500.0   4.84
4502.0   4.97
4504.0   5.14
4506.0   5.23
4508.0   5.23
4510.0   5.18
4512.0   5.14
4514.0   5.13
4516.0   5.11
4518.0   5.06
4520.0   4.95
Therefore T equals -1.5 angstrom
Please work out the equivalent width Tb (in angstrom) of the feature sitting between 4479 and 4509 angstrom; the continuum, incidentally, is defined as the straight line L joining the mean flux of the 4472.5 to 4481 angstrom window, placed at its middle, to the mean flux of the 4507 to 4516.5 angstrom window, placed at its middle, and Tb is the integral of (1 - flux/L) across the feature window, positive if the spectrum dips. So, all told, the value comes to 1.23 angstrom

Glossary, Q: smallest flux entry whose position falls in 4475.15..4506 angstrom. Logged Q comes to 4.66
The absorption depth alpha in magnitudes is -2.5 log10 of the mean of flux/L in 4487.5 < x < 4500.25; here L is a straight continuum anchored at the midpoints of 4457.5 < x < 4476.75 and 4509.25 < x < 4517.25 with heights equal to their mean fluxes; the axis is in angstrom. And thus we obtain 0.05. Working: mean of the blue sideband 4.72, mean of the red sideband 5.14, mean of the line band 4.73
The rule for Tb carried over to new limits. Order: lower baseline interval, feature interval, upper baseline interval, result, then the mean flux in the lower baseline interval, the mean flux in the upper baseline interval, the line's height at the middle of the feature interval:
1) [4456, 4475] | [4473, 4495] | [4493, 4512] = -0.4 angstrom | 4.65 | 4.99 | 4.82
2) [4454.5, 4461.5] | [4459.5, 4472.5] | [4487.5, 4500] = -0.4 angstrom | 4.45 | 4.73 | 4.51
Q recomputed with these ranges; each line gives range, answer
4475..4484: 4.93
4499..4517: 4.84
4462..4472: 4.57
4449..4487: 4.39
